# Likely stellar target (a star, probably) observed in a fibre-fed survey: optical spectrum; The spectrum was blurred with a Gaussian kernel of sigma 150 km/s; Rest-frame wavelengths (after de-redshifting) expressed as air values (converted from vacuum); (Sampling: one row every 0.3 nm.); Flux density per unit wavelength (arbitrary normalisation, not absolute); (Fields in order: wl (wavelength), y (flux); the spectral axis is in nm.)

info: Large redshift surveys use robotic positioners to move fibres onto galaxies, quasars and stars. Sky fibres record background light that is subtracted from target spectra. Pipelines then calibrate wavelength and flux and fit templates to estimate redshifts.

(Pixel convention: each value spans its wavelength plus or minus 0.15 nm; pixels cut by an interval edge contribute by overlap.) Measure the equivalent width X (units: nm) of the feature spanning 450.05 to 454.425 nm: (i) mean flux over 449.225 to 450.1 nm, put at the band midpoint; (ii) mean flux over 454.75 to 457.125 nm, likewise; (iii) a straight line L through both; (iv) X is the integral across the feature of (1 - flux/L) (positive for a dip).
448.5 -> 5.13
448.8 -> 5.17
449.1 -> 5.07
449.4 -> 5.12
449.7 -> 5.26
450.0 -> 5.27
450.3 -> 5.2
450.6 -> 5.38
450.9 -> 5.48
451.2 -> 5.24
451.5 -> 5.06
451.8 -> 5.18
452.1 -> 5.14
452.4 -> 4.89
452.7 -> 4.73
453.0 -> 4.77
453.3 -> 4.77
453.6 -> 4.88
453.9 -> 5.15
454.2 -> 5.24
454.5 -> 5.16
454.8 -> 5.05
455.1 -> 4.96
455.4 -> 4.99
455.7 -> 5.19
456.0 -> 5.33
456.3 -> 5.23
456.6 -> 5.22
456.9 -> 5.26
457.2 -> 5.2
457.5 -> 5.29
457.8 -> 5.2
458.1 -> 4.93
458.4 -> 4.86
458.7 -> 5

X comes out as 0.088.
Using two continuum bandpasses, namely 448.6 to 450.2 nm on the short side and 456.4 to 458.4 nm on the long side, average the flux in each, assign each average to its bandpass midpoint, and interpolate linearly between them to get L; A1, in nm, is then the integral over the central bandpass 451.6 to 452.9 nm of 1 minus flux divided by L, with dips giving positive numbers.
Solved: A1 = 0.05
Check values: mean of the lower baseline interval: 5.18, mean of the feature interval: 4.98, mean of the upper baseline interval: 5.16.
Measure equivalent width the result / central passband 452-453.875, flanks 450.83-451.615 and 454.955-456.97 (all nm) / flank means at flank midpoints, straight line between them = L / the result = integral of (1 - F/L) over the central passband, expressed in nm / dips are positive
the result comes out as 0.12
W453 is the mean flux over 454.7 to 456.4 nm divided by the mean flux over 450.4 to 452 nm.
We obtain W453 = 0.97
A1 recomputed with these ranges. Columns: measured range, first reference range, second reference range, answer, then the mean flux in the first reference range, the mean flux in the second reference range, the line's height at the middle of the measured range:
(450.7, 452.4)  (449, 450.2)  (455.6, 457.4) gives 0.002 nm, 5.19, 5.24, 5.2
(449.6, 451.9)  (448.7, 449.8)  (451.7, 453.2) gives -0.098 nm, 5.15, 4.93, 5.05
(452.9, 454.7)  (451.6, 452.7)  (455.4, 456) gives 0.032 nm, 5.02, 5.17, 5.09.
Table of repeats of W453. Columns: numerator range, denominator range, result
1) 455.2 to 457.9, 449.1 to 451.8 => 0.99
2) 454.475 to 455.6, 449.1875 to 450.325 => 0.97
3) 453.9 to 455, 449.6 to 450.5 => 0.98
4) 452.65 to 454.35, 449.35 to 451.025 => 0.93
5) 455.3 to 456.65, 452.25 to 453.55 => 1.08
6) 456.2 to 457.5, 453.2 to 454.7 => 1.04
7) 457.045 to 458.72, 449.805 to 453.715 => 1.00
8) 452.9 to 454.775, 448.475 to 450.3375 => 0.97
